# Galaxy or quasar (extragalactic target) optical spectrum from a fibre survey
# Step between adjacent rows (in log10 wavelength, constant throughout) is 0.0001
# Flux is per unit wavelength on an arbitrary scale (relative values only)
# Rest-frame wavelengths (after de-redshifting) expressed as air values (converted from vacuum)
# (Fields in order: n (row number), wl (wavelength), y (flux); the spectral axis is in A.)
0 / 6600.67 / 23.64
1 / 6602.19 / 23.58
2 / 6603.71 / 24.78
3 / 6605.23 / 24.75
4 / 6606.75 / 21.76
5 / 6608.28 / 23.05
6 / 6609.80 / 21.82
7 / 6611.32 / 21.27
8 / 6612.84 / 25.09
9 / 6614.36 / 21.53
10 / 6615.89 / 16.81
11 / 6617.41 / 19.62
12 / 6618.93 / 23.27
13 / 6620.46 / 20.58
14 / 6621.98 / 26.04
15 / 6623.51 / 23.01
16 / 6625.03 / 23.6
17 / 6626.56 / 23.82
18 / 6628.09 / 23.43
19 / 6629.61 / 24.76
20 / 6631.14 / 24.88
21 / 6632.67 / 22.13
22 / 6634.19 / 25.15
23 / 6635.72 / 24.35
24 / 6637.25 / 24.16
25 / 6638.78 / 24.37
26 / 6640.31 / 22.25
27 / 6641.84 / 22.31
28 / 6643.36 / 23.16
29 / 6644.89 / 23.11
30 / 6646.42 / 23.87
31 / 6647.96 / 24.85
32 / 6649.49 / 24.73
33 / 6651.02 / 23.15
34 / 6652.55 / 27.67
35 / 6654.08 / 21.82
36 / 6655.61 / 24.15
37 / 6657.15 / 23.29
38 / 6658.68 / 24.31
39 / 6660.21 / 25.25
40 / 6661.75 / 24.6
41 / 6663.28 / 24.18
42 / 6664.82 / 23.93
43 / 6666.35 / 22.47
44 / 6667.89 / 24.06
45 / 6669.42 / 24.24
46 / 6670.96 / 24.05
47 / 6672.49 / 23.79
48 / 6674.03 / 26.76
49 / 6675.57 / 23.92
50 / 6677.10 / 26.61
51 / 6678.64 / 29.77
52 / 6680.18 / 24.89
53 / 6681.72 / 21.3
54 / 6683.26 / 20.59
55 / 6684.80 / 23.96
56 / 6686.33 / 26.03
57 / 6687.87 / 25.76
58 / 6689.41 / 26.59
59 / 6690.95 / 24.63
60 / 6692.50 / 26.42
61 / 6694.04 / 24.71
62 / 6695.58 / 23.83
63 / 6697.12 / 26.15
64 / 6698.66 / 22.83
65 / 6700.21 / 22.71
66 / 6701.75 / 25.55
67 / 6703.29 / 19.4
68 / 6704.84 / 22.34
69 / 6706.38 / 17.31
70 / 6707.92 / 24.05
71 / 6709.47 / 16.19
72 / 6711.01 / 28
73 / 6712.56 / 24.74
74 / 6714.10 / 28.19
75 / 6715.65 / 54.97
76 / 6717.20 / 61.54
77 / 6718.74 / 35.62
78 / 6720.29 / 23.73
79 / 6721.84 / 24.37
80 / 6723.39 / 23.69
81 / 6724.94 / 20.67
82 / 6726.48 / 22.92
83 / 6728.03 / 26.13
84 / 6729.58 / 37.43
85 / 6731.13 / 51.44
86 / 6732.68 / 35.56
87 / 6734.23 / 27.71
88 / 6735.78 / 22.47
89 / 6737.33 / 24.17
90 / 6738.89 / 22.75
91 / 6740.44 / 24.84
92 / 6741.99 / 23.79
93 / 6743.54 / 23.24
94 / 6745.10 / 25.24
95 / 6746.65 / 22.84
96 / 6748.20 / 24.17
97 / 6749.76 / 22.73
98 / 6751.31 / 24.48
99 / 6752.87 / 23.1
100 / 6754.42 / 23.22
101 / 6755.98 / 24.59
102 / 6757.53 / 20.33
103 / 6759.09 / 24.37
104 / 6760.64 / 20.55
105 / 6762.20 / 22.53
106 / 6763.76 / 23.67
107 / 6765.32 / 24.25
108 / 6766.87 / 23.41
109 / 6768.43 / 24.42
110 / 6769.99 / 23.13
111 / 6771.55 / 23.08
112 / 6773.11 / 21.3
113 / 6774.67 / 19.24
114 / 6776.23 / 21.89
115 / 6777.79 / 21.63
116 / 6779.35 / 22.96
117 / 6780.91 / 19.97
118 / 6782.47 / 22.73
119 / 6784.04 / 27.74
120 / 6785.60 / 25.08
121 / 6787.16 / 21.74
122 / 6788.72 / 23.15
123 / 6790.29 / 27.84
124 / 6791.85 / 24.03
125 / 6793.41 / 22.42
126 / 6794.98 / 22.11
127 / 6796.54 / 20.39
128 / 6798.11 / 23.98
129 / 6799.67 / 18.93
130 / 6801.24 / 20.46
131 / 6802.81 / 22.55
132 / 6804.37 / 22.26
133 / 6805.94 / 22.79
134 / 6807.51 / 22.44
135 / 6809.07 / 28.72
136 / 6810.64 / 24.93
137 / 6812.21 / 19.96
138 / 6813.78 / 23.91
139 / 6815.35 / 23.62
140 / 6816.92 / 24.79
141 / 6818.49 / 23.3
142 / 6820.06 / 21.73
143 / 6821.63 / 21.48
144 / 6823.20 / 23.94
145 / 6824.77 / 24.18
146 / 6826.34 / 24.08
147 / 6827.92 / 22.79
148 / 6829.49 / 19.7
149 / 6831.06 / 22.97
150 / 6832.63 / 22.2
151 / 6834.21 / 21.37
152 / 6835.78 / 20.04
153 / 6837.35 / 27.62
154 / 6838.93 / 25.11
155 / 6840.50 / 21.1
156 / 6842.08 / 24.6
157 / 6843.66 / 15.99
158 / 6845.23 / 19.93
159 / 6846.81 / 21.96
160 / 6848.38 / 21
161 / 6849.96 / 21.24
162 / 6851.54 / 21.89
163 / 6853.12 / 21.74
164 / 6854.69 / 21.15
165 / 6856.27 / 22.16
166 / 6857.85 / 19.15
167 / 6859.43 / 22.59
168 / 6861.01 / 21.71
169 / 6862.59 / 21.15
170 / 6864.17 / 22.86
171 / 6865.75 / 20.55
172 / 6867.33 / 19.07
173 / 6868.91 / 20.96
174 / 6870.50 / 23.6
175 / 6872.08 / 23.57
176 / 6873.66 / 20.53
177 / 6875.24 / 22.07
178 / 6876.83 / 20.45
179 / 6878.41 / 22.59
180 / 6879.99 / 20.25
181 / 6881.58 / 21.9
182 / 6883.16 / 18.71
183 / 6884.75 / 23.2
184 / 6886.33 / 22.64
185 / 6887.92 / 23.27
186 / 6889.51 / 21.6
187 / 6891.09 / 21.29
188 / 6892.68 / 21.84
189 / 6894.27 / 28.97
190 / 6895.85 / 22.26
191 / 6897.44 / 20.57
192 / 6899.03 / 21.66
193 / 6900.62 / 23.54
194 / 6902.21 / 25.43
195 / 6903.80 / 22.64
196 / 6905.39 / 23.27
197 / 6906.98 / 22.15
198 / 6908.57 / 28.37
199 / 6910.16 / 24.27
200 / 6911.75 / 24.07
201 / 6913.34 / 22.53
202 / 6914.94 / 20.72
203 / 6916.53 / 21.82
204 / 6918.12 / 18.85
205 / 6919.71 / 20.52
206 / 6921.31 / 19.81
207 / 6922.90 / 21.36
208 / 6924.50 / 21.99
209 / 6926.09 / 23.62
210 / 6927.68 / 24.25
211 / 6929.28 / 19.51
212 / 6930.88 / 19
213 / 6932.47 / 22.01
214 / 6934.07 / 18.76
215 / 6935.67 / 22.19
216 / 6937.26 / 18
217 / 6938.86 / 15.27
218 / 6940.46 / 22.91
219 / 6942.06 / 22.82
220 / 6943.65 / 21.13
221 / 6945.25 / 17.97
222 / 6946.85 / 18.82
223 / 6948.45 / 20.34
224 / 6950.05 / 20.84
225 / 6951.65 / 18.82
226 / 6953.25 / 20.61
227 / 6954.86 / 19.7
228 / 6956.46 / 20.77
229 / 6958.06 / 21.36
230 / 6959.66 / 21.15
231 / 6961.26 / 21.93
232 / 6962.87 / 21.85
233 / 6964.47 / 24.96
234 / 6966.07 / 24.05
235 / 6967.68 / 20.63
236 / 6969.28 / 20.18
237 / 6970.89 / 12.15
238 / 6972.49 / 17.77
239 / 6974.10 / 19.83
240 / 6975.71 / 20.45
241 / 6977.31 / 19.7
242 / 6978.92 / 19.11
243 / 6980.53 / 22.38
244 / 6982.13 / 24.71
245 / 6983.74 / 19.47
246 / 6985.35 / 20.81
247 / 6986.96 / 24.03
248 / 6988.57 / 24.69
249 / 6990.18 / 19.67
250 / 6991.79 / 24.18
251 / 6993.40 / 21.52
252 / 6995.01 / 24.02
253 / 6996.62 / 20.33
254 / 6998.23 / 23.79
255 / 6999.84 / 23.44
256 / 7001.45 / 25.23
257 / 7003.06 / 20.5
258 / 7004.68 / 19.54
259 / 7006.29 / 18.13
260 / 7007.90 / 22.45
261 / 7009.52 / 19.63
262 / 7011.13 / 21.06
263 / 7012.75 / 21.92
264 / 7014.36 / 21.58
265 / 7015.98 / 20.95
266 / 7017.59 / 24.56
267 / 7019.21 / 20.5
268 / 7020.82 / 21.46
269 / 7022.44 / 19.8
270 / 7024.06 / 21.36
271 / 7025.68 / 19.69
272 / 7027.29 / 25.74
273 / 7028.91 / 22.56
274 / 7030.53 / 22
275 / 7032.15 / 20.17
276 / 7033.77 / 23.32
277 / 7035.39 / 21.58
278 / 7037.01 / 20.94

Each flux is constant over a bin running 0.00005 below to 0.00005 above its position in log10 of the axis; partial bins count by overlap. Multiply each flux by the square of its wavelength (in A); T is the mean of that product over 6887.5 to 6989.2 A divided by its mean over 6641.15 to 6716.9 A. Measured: 0.9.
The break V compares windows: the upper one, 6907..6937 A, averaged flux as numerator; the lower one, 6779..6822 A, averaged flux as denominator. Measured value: 0.94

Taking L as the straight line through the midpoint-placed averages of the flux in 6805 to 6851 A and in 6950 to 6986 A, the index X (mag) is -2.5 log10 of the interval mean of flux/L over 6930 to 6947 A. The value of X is 0.06 mag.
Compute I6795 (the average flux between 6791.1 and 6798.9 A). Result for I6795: 22.6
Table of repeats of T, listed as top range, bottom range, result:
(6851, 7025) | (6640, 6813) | 0.92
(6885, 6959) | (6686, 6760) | 0.86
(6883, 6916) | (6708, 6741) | 0.80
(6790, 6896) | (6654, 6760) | 0.89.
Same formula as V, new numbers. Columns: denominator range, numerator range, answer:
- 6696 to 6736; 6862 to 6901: 0.76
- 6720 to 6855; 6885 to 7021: 0.91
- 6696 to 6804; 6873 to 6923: 0.89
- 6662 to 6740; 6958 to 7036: 0.80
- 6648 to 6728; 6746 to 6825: 0.90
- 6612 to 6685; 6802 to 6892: 0.93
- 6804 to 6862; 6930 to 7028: 0.94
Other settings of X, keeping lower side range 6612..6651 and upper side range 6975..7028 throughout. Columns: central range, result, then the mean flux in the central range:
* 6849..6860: 0.05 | 21.4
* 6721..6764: -0.12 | 25.5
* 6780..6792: -0.07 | 24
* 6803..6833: -0.03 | 23.2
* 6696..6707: 0.02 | 22.4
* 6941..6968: 0.04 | 21.1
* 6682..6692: -0.07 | 24.5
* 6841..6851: 0.08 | 20.8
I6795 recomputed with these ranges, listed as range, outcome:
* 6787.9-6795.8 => 23.9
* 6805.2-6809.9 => 24.7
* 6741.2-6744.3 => 23.6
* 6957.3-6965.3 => 22.3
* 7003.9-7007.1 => 18.9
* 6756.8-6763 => 22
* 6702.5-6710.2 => 19.9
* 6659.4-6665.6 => 24.5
